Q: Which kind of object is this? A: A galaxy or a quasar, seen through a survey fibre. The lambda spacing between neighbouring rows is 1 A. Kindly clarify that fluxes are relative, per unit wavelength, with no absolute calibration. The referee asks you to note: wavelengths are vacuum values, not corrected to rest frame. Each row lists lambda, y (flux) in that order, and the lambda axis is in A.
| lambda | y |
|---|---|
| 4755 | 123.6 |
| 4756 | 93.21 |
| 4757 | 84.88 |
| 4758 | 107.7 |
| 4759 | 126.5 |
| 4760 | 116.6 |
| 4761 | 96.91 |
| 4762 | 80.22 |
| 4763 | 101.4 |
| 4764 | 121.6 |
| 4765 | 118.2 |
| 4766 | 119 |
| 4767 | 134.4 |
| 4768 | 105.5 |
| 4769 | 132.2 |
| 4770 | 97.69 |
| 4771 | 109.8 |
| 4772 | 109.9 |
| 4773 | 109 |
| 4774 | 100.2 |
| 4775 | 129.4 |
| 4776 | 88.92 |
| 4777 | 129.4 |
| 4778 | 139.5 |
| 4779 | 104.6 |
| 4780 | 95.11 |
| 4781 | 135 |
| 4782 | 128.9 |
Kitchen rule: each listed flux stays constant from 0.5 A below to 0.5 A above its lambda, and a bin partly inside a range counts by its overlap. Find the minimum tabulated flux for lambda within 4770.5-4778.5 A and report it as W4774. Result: 88.92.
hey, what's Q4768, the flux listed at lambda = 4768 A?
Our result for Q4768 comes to 105.5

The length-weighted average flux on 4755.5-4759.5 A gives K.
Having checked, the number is 103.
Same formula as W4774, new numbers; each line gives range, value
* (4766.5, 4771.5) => 97.69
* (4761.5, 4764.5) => 80.22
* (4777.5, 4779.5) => 104.6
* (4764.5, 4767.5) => 118.2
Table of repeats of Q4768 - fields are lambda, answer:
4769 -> 132.2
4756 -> 93.21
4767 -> 134.4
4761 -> 96.91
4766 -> 119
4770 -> 97.69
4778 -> 139.5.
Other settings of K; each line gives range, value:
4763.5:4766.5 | 120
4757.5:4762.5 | 106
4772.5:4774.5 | 105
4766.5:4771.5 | 116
